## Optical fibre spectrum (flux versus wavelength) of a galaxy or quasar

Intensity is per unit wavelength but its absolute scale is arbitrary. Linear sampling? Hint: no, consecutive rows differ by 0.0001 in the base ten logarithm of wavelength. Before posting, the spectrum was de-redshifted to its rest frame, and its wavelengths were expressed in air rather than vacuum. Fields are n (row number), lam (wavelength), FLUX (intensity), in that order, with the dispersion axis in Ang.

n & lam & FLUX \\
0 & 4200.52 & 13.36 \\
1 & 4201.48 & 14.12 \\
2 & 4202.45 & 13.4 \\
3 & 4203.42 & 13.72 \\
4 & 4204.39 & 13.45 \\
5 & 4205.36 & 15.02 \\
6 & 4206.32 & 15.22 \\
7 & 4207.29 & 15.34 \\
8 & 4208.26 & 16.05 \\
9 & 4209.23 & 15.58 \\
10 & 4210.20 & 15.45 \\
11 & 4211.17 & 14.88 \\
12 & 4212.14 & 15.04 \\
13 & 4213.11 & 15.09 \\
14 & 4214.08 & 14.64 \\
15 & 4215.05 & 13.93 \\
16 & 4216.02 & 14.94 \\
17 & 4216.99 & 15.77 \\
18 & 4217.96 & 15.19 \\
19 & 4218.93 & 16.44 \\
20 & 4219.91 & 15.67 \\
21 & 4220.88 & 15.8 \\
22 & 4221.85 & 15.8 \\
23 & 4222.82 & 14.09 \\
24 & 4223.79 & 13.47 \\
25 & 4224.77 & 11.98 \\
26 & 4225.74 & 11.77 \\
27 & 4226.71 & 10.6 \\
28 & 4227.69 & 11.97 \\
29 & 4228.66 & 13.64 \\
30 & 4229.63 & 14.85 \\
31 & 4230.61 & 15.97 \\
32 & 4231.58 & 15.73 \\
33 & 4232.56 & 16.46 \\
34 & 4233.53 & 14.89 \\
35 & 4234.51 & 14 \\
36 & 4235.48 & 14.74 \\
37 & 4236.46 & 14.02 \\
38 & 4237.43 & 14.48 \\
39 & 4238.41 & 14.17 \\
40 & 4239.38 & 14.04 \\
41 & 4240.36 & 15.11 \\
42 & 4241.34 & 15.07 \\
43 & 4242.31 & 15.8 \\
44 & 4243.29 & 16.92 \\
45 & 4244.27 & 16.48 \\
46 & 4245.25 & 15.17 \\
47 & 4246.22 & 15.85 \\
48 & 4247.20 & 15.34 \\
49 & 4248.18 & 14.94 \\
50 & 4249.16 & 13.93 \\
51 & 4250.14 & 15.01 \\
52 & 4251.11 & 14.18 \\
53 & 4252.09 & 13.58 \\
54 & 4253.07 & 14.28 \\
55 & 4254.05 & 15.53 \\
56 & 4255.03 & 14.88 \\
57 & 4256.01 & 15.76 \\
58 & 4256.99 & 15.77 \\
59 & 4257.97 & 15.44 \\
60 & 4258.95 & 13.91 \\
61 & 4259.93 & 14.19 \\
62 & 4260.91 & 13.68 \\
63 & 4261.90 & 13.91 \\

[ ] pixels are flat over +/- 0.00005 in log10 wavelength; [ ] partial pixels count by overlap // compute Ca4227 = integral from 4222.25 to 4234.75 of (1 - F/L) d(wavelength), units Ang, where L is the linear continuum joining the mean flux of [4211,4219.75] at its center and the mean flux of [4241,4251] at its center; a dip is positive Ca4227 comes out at 1.2 Ang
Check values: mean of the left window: 15.1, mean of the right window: 15.4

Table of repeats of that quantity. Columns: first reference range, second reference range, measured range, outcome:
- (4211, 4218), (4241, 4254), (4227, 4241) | 0.49 Ang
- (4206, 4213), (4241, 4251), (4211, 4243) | 1.71 Ang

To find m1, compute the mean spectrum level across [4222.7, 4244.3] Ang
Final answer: 14.3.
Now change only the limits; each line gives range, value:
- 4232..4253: 14.9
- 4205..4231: 14.6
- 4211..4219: 15.1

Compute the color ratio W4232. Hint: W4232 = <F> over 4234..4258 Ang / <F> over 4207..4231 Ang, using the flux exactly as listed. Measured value 1.0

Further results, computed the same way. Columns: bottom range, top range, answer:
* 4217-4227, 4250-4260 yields 1.04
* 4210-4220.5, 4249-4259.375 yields 0.97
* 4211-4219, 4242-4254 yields 1.00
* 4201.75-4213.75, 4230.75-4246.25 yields 1.02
